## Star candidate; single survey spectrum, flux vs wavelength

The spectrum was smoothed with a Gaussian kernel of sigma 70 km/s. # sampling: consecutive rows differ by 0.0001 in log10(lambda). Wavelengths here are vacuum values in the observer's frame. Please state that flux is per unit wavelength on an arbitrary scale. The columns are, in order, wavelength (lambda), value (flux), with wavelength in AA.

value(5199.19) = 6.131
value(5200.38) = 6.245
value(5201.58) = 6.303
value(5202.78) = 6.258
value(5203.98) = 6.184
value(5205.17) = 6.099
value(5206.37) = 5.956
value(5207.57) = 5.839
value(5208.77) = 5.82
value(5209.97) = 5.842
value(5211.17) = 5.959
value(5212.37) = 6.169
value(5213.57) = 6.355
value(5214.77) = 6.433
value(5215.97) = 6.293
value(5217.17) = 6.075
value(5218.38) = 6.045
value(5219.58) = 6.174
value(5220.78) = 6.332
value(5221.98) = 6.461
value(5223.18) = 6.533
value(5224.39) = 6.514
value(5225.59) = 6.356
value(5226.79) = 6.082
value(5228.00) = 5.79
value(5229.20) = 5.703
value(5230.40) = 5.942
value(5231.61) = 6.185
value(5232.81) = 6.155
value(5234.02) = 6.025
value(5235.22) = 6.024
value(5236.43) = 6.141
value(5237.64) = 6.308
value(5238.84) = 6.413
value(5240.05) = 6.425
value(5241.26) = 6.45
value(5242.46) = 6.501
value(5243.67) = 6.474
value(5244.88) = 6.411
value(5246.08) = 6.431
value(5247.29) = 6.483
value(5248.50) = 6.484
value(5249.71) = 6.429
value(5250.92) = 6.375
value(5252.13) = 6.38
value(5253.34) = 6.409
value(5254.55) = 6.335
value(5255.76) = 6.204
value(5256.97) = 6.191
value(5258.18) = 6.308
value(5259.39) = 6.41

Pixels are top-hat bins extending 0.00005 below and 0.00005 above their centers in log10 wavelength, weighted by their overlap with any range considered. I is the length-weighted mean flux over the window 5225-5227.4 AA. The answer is 6.21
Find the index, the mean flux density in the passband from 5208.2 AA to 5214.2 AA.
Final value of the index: 6.03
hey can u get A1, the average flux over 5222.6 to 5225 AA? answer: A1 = 6.51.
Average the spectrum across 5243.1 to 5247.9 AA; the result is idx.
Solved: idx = 6.45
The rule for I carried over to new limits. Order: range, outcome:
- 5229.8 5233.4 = 6.1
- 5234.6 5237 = 6.08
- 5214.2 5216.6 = 6.36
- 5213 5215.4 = 6.4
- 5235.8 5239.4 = 6.28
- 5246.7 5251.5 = 6.44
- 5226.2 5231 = 5.88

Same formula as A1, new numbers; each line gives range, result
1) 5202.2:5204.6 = 6.24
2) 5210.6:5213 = 6.07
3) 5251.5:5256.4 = 6.33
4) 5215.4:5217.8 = 6.16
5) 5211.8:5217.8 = 6.26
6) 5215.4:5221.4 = 6.18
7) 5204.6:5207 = 6.02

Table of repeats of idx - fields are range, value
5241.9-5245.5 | 6.47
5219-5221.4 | 6.27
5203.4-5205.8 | 6.16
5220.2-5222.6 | 6.41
